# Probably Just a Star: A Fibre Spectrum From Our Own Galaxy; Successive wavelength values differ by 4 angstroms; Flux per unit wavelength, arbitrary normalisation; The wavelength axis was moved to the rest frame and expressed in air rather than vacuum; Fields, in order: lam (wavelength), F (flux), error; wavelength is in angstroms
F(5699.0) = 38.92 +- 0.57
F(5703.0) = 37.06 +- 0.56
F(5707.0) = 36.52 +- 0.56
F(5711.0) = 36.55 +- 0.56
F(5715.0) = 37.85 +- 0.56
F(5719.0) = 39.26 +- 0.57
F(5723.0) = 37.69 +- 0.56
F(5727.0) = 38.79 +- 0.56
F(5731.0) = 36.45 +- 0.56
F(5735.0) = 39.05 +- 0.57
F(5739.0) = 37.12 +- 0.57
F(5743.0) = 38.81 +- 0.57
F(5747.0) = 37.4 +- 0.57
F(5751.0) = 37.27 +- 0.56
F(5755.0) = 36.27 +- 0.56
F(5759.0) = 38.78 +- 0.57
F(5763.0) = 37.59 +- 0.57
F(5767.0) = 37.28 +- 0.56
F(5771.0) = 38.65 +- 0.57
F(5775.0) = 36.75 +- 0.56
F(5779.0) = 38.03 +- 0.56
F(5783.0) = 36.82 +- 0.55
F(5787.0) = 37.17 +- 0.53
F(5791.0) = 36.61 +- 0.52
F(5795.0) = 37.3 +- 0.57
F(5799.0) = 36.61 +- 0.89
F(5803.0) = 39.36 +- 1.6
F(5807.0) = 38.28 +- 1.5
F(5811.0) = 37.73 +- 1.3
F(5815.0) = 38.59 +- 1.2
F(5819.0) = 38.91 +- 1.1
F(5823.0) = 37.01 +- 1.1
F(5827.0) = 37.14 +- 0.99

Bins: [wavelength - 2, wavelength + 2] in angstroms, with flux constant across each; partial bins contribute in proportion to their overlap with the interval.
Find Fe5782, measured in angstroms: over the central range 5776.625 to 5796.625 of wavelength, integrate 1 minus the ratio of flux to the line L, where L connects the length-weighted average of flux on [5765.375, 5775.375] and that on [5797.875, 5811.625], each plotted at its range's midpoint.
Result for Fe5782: 0.4 angstroms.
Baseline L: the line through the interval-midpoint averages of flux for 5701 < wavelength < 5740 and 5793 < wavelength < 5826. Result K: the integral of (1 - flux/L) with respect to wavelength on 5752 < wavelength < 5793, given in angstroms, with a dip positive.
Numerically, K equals 0.5 angstroms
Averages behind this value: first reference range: 37.6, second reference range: 37.9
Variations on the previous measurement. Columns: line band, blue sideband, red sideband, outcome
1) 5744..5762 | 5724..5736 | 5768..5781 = 0.2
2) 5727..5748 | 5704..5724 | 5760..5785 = -0.2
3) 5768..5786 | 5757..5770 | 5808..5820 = 0.2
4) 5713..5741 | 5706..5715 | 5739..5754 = -0.6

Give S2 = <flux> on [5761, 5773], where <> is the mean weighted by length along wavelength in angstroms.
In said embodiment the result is 37.8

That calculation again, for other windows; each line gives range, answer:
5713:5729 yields 38.4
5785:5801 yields 36.9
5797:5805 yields 38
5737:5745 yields 38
